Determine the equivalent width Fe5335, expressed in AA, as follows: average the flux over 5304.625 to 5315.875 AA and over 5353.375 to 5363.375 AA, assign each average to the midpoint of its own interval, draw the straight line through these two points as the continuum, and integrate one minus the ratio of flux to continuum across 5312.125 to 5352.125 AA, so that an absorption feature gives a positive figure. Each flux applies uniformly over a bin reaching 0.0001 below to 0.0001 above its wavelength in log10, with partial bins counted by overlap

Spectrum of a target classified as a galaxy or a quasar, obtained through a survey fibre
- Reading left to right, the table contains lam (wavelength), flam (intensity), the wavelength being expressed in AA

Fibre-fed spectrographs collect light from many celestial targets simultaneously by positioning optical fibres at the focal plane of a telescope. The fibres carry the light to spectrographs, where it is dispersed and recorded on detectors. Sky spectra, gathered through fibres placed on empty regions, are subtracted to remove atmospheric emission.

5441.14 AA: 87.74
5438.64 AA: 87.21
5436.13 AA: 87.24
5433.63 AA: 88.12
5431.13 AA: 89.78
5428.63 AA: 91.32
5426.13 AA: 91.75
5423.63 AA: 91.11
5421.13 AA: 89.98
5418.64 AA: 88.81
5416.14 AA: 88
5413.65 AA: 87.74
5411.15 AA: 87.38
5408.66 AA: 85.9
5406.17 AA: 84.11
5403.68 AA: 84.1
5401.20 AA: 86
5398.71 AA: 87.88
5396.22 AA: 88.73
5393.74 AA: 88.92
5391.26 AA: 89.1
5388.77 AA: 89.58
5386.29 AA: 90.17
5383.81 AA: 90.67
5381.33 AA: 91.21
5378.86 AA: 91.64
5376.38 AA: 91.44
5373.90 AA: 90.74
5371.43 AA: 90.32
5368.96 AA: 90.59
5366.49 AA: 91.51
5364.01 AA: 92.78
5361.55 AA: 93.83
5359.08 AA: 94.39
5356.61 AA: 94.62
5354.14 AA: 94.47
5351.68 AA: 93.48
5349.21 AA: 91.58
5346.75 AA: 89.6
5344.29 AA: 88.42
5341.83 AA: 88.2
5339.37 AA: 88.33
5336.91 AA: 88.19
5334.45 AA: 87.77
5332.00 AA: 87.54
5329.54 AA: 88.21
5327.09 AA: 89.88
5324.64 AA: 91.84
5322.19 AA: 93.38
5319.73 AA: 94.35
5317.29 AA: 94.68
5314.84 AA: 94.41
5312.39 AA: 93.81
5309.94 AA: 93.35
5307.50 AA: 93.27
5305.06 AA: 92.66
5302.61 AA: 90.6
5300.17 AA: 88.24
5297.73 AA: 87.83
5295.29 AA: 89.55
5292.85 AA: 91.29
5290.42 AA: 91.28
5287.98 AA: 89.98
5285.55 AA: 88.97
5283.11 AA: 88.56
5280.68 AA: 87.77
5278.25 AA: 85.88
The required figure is 1.4 AA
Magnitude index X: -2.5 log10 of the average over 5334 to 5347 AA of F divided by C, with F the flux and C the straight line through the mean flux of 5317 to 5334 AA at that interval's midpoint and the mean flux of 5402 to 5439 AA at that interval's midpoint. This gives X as 0.03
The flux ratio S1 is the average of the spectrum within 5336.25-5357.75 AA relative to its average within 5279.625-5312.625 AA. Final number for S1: 1.0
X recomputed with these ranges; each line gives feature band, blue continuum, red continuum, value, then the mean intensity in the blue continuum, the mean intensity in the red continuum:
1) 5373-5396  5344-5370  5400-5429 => 0.00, 92.4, 87.9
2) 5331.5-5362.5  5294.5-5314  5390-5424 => -0.01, 91.2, 87.6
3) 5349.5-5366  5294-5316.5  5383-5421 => -0.05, 91.5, 87.8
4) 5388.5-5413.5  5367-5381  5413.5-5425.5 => 0.04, 91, 89.4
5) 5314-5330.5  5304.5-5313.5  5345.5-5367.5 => 0.01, 93.4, 92.9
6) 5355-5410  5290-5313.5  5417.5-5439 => 0.00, 91.2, 89.6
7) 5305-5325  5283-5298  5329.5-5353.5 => -0.05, 89.8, 89.3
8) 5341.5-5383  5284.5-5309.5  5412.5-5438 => -0.02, 90.5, 89.3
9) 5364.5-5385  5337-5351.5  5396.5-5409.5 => -0.04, 89.4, 85.8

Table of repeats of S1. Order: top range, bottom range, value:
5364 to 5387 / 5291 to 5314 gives 1.00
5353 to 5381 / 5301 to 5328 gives 0.99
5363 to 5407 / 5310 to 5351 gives 0.99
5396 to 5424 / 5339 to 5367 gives 0.95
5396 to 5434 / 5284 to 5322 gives 0.96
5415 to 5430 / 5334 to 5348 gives 1.02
